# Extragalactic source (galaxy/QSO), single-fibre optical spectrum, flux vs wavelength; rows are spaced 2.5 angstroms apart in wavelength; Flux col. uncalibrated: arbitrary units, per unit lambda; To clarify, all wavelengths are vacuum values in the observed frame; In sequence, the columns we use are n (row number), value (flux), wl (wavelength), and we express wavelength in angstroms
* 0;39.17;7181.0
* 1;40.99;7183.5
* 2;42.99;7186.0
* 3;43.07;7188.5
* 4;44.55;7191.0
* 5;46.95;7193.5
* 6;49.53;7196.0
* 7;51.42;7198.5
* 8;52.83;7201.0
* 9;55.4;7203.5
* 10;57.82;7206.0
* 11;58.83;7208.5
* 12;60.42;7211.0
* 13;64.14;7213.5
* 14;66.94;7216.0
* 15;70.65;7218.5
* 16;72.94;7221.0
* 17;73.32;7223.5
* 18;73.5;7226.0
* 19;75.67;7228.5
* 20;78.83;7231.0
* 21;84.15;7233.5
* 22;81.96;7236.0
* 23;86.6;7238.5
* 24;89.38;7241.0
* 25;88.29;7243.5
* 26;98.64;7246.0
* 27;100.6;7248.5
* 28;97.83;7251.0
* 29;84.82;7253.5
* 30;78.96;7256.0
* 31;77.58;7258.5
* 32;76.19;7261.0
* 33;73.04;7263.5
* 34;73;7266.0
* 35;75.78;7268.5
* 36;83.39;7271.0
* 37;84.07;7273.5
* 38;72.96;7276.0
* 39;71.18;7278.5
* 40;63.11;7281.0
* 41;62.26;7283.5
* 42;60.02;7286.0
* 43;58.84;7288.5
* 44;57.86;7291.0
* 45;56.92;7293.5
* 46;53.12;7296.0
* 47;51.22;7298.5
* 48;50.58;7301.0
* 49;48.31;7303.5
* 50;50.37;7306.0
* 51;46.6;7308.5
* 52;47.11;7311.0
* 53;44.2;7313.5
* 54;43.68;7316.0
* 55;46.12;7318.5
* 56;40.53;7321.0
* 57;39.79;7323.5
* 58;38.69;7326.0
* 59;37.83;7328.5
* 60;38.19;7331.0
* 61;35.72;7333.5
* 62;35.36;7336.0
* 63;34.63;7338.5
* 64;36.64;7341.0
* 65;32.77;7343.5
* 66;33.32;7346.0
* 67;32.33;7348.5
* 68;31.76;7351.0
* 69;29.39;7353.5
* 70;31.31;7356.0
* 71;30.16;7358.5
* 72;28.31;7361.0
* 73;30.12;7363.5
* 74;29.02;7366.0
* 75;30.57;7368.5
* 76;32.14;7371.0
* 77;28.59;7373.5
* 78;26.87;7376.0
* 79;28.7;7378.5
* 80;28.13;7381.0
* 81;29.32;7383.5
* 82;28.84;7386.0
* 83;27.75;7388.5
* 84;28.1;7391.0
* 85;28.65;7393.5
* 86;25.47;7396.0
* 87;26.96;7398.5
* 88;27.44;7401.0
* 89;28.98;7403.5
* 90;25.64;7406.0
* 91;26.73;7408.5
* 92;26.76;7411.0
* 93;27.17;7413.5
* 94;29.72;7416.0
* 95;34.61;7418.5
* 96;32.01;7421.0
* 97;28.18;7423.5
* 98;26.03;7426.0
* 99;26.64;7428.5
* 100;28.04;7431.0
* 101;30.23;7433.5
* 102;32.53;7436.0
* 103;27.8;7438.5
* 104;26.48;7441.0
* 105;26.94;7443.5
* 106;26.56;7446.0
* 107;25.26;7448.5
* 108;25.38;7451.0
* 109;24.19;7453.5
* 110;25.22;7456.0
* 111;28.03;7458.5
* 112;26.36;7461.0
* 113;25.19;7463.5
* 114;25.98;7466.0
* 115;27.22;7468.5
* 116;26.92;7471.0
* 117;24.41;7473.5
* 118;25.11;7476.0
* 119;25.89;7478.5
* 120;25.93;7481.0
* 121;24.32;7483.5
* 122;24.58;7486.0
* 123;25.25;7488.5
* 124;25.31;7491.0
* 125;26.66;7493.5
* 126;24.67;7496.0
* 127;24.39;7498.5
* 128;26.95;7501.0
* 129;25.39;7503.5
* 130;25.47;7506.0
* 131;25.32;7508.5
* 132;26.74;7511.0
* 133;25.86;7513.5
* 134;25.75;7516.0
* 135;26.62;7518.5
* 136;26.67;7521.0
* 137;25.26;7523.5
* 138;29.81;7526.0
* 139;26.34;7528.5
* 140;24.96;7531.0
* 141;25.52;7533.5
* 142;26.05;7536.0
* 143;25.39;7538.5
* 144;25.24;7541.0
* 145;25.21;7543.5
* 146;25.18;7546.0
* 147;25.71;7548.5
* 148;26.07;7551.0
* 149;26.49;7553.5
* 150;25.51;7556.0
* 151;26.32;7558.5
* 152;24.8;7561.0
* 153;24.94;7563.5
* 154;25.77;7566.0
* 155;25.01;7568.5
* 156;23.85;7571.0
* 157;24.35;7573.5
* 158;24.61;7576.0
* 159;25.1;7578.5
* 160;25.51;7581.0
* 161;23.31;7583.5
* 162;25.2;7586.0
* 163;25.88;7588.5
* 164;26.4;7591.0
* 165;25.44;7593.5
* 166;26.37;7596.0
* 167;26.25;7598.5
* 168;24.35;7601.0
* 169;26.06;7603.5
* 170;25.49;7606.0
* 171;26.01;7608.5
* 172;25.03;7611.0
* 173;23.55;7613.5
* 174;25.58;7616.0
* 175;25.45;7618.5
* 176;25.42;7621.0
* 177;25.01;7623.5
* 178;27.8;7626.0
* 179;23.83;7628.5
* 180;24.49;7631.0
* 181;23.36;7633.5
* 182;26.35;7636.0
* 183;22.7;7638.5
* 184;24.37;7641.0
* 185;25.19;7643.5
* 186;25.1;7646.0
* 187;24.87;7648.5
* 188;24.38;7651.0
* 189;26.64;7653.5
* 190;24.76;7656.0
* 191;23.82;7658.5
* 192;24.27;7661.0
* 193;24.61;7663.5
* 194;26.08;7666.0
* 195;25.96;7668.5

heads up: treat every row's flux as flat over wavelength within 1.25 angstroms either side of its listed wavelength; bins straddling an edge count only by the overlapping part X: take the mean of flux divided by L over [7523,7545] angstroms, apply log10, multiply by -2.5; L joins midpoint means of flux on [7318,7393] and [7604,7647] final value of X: 0.06 mag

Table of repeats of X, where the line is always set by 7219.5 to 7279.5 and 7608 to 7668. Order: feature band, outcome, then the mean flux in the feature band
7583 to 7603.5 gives 0.23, 25.5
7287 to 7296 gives 0.30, 57.3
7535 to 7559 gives 0.43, 25.7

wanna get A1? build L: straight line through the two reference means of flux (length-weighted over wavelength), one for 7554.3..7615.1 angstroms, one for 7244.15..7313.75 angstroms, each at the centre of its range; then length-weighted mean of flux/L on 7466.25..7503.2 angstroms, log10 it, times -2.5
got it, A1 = 0.47 mag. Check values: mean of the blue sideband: 68.3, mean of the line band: 25.6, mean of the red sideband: 25.2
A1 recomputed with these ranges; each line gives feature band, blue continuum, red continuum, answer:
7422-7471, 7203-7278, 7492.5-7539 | 0.39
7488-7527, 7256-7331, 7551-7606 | 0.27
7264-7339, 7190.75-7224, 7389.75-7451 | -0.17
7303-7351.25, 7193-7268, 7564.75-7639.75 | 0.47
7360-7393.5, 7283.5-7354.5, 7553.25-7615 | 0.34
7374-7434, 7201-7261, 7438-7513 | 0.39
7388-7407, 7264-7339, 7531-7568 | 0.49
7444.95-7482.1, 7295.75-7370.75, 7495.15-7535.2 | 0.14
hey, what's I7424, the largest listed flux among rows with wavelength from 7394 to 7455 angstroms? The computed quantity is 34.61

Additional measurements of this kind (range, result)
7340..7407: 36.64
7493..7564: 29.81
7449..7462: 28.03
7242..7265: 100.6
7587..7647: 27.8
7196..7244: 89.38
